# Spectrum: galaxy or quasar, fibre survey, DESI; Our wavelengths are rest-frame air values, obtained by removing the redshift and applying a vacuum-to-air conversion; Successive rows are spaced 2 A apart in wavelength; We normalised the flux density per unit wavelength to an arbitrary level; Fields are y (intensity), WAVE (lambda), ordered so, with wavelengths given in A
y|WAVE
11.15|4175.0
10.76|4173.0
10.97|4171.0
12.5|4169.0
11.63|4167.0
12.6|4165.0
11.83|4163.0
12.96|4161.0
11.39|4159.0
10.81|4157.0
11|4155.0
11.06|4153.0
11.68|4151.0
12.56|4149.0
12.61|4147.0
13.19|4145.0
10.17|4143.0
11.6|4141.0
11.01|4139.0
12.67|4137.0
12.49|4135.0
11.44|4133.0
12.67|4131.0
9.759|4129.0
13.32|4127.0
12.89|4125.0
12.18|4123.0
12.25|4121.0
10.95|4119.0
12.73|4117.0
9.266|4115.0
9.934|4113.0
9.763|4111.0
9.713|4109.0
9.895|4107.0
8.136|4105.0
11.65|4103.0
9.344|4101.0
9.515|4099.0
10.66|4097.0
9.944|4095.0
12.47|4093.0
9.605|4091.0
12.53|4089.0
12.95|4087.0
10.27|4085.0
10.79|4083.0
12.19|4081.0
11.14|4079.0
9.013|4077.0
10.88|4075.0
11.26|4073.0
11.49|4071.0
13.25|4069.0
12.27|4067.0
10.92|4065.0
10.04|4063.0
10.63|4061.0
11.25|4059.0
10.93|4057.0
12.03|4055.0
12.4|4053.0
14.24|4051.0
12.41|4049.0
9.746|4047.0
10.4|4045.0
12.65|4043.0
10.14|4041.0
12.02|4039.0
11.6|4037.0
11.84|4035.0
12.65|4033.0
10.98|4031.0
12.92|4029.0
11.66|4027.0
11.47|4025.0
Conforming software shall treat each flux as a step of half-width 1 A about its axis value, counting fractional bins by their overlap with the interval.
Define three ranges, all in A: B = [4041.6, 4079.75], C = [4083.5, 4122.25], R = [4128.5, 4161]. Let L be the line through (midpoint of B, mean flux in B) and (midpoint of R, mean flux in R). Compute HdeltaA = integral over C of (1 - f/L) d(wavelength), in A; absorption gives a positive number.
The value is 3.1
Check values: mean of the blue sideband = 11.4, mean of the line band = 10.6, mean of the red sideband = 11.7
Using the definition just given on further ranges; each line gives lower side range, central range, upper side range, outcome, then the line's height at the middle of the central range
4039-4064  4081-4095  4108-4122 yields -0.5 A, 11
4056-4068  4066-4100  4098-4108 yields -2.8 A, 10.3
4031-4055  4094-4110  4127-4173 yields 2.6 A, 11.8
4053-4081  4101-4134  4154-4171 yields 1.6 A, 11.5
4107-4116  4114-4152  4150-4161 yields -5.0 A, 10.5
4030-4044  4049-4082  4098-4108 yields -2.1 A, 10.8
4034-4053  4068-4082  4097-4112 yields -0.8 A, 10.7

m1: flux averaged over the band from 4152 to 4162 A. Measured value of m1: 11.4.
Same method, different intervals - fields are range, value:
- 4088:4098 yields 11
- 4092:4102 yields 10.4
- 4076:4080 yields 10.1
